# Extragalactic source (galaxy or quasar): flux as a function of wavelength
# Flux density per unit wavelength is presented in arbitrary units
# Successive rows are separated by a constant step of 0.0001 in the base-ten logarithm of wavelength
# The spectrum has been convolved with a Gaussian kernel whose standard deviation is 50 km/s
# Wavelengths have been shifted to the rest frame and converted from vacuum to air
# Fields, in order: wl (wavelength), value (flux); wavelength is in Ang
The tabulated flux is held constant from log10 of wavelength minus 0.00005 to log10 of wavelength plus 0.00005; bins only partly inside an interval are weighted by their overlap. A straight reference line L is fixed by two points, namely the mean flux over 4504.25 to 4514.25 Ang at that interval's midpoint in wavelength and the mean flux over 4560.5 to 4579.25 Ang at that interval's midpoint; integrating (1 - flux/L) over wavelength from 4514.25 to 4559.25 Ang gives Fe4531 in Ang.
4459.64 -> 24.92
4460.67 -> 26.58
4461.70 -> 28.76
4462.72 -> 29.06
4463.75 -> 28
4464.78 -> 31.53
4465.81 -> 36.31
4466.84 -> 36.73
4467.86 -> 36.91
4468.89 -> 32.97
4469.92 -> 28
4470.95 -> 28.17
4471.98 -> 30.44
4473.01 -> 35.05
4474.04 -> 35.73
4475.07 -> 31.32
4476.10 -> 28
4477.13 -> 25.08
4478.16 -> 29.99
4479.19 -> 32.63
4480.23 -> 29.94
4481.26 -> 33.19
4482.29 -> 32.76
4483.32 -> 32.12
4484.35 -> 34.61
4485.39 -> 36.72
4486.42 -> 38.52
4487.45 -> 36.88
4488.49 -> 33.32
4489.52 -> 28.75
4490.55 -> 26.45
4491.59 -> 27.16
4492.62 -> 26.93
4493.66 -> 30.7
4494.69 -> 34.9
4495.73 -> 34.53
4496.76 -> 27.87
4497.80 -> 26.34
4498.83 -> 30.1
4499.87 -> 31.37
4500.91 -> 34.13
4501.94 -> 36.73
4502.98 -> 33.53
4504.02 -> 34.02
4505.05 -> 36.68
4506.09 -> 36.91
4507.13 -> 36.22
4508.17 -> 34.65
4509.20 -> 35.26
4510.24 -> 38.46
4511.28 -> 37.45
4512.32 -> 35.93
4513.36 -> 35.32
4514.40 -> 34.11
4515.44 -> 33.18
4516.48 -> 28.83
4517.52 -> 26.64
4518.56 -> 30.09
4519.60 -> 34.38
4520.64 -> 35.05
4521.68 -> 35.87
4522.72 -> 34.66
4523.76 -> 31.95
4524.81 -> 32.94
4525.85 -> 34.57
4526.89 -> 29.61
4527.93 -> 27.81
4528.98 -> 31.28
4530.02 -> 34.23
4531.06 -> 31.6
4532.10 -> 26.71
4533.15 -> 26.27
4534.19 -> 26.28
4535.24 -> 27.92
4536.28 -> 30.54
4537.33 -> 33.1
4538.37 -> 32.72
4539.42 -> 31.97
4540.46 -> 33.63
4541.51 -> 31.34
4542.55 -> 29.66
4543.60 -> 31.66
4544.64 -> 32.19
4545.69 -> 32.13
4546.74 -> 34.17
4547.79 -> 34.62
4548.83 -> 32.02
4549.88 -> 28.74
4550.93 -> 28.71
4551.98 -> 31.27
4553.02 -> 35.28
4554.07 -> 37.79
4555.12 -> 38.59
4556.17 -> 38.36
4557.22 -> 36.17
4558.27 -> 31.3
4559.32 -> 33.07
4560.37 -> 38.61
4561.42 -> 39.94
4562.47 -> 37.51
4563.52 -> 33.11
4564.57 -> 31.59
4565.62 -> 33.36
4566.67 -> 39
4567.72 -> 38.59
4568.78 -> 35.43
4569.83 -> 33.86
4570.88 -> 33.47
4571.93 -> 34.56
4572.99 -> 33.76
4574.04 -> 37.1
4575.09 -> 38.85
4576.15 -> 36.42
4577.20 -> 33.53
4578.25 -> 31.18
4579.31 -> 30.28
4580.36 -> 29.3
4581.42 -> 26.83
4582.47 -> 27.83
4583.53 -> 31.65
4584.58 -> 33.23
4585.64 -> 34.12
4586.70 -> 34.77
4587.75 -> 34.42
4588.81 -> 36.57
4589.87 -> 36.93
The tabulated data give 4.65 Ang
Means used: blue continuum 36.2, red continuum 35.3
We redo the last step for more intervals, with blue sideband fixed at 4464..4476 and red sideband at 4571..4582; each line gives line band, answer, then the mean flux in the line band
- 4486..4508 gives 0.24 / 32.5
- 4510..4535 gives 0.64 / 32.1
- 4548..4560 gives -0.28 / 33.9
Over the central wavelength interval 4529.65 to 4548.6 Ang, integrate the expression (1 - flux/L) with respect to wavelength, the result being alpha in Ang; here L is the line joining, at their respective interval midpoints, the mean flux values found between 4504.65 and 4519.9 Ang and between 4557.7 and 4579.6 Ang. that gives 1.9 Ang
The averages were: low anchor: 34.2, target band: 31.1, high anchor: 35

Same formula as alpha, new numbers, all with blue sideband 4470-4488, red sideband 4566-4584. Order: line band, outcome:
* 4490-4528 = -0.1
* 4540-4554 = 0.5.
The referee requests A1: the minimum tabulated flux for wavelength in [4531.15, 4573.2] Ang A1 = 26.27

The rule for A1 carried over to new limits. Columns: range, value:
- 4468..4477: 28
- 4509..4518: 26.64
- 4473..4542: 25.08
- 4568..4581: 29.3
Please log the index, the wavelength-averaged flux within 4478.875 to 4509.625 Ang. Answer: 32.8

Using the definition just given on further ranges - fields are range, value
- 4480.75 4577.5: 33.2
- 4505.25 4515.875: 35.8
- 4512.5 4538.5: 31.5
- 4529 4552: 31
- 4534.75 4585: 33.5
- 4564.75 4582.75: 33.8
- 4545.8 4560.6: 34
